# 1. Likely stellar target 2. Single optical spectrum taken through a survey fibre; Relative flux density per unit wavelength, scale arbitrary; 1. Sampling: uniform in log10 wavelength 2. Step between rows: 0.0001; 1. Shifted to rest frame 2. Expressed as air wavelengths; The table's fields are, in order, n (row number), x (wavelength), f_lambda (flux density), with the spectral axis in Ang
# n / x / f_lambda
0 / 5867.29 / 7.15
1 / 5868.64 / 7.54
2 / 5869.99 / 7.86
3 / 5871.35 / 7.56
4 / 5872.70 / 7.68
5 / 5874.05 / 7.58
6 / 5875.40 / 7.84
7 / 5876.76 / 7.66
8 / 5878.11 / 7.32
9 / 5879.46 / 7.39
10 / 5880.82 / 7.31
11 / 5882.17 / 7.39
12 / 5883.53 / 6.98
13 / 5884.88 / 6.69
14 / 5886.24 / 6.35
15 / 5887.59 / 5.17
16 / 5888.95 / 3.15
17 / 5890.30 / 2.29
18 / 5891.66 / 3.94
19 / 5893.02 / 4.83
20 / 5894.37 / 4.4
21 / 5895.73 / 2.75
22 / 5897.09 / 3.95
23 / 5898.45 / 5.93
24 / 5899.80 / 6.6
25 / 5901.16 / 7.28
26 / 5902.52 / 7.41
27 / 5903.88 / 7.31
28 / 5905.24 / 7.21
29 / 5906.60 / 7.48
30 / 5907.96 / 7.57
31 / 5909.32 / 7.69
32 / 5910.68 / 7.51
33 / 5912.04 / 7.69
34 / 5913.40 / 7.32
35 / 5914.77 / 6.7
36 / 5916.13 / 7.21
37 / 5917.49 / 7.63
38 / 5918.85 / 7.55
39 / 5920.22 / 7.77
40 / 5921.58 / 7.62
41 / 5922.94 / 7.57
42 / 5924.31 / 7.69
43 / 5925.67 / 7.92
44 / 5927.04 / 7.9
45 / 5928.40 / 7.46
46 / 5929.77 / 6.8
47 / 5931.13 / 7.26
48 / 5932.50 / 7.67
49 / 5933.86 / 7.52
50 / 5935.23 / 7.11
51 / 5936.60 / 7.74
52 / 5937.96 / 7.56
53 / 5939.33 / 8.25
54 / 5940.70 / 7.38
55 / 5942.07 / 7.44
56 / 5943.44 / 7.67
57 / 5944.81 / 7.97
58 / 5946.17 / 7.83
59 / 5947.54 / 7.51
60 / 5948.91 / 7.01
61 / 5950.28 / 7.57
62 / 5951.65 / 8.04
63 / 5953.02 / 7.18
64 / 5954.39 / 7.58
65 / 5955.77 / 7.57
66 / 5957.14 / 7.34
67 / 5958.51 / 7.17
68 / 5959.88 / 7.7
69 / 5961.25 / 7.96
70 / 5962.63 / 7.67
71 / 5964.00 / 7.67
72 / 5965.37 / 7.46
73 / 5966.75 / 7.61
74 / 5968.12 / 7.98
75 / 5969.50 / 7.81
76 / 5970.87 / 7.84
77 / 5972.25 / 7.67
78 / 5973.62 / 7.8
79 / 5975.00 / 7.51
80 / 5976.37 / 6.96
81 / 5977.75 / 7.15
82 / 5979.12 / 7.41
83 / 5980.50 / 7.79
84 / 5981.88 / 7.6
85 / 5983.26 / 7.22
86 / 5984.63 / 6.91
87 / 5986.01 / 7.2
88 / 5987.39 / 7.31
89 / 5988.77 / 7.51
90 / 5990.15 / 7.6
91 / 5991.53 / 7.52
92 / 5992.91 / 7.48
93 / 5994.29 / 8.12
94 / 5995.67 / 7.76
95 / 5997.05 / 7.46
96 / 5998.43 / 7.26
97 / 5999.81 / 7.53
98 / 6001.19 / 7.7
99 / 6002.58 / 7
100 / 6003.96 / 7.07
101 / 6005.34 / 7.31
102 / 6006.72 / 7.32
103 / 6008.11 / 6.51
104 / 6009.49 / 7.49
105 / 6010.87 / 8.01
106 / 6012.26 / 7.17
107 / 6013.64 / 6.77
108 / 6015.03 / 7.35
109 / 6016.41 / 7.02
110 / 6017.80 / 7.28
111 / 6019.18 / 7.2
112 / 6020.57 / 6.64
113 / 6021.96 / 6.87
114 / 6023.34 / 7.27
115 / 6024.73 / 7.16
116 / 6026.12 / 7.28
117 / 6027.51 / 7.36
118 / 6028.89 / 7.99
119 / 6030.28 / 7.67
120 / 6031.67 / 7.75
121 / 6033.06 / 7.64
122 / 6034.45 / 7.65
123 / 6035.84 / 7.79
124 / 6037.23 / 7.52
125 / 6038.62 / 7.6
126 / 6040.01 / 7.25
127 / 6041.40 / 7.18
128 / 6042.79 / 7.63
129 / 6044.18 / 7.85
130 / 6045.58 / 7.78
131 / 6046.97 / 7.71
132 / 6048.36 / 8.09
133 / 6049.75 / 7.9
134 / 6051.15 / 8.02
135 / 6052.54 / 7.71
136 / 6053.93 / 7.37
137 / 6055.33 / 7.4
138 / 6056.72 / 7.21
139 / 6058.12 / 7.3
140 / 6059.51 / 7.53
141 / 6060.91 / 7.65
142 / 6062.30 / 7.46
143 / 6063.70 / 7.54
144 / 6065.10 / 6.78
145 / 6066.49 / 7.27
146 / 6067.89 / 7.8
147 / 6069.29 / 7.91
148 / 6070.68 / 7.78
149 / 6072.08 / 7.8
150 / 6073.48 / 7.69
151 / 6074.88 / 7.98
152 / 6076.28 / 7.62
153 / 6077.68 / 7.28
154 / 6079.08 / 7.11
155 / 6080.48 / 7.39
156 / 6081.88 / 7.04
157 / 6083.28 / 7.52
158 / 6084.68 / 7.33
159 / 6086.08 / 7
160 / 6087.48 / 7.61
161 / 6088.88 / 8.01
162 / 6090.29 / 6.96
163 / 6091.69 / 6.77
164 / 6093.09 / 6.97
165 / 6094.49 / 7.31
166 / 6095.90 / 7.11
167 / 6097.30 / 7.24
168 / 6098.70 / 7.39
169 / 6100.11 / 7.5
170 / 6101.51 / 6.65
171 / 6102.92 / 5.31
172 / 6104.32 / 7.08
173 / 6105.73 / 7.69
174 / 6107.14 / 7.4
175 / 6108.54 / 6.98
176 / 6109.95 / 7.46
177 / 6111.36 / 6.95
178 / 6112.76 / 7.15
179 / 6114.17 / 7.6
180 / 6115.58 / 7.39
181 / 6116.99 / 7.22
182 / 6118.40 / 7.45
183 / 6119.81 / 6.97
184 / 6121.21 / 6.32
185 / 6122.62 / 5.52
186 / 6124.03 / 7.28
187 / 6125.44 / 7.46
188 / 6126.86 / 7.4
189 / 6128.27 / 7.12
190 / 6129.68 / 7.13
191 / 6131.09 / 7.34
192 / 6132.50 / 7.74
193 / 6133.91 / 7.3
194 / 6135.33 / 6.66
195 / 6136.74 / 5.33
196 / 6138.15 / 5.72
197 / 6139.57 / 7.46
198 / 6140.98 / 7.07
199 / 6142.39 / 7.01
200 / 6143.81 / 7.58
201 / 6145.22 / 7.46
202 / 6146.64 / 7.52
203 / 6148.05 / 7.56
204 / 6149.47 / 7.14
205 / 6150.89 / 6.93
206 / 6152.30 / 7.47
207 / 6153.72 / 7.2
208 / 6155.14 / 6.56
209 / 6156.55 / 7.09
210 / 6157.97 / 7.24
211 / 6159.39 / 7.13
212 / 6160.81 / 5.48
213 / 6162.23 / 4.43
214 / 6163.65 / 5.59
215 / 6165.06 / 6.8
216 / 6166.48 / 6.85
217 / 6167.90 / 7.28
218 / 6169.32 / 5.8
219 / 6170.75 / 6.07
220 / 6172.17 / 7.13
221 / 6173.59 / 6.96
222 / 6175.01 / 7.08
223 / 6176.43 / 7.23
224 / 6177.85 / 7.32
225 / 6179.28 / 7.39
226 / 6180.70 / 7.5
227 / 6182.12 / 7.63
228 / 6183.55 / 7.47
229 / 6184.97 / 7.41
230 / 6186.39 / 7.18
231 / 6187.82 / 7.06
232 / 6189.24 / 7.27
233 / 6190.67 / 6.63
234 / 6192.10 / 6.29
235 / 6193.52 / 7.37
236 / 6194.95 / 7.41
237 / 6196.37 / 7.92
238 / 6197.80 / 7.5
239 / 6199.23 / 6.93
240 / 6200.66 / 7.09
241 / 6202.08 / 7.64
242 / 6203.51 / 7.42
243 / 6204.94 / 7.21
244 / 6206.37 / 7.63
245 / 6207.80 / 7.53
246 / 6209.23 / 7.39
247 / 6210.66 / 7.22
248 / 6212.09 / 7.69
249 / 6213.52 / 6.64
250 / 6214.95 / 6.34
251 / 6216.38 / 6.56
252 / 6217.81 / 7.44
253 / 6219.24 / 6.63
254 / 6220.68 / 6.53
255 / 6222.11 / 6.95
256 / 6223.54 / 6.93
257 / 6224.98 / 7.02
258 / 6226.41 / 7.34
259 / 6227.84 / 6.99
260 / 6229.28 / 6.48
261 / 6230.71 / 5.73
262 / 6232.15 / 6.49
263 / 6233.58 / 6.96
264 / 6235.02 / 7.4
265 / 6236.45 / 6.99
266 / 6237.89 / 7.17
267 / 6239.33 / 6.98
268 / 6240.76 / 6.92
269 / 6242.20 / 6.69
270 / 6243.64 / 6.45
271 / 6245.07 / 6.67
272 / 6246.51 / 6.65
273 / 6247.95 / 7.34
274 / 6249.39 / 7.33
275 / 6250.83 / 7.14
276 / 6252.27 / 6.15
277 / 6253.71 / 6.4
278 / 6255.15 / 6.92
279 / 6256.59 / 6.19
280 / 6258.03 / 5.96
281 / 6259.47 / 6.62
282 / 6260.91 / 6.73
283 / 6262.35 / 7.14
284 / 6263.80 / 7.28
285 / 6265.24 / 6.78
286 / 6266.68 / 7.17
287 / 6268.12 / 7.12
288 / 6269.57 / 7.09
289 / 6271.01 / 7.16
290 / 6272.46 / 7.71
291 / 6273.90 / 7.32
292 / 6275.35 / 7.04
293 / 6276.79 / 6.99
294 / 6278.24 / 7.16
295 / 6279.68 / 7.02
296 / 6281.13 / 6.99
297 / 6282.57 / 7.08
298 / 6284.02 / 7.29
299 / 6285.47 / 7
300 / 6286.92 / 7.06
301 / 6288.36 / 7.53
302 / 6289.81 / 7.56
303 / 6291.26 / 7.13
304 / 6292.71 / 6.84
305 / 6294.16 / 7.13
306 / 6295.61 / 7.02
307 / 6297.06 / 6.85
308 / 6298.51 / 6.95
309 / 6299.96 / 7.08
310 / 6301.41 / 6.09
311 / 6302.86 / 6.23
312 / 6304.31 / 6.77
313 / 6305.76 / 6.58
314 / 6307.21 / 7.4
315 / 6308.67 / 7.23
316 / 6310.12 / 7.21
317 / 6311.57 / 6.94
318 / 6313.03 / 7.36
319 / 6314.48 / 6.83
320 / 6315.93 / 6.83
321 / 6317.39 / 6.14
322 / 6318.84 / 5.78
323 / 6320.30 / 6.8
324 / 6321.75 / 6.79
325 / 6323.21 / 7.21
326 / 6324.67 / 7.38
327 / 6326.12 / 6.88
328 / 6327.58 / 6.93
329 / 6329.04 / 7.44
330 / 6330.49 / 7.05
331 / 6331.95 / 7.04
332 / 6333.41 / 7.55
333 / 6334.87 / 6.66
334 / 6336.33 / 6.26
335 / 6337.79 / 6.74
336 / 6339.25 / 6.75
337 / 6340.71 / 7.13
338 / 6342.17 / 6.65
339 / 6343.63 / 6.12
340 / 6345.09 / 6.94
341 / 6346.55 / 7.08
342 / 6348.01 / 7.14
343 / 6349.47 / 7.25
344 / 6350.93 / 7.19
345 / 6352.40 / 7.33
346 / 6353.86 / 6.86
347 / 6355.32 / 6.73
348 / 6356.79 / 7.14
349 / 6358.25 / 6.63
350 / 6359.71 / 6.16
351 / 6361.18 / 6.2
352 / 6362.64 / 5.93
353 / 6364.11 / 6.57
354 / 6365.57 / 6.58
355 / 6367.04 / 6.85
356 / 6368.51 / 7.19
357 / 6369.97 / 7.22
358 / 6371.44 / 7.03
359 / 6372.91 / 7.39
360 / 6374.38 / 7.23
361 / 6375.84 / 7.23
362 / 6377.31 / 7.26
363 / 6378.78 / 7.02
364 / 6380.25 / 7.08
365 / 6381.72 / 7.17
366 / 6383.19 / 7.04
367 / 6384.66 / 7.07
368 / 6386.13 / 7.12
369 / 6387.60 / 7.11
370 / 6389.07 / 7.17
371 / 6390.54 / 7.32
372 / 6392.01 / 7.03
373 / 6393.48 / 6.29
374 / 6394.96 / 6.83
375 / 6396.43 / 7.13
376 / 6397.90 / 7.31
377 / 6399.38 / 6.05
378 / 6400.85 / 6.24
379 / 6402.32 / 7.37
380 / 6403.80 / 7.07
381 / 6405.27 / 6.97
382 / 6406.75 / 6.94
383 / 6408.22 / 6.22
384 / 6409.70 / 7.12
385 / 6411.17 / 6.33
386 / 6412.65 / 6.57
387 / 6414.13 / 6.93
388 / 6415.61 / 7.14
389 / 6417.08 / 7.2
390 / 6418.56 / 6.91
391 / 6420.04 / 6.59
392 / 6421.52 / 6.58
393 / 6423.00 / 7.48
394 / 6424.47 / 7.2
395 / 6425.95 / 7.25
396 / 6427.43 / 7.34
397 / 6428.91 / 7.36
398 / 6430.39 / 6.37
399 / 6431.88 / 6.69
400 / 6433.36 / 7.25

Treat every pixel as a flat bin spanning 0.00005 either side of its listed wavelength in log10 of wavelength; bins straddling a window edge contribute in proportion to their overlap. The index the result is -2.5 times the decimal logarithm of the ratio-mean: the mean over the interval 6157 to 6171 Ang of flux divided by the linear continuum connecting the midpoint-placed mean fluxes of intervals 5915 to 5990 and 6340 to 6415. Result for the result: 0.15 mag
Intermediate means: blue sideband 7.54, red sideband 6.89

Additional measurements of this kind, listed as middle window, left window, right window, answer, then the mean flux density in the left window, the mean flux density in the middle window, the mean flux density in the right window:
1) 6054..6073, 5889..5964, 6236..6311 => -0.07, 7.03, 7.49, 6.95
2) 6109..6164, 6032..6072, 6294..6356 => 0.07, 7.59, 6.94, 6.89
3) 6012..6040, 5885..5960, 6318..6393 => -0.07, 6.9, 7.35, 6.93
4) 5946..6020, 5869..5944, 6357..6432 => -0.08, 6.88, 7.45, 6.91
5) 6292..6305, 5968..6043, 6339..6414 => 0.04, 7.41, 6.77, 6.89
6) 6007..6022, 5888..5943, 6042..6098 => 0.01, 6.75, 7.13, 7.49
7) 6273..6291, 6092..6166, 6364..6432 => -0.03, 6.96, 7.18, 6.97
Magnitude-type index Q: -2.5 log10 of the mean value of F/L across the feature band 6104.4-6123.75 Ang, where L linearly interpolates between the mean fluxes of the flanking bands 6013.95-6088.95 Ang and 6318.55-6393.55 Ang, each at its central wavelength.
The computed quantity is 0.04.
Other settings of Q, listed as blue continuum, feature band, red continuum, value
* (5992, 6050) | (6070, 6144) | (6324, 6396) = 0.02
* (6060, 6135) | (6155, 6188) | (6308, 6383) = 0.05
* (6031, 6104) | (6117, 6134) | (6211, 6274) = 0.02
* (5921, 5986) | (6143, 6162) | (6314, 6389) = 0.03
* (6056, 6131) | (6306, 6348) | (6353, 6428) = 0.01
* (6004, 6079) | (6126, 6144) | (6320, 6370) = 0.05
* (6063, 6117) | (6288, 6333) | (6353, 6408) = 0.01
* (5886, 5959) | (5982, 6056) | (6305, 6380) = -0.08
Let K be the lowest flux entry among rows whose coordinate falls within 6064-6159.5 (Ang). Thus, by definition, 5.31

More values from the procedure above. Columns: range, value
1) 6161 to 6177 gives 4.43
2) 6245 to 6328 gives 5.78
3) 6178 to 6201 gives 6.29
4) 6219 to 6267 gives 5.73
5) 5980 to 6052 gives 6.51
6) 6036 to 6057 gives 7.18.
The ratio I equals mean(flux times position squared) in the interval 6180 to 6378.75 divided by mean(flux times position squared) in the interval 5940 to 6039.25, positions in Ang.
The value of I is 1.0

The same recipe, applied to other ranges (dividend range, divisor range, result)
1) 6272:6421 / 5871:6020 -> 1.10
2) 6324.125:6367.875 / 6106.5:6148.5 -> 1.04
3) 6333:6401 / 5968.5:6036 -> 1.05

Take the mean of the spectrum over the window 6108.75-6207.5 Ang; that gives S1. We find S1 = 7.03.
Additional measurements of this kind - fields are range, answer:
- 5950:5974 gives 7.64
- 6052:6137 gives 7.24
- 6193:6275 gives 6.99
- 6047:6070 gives 7.57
